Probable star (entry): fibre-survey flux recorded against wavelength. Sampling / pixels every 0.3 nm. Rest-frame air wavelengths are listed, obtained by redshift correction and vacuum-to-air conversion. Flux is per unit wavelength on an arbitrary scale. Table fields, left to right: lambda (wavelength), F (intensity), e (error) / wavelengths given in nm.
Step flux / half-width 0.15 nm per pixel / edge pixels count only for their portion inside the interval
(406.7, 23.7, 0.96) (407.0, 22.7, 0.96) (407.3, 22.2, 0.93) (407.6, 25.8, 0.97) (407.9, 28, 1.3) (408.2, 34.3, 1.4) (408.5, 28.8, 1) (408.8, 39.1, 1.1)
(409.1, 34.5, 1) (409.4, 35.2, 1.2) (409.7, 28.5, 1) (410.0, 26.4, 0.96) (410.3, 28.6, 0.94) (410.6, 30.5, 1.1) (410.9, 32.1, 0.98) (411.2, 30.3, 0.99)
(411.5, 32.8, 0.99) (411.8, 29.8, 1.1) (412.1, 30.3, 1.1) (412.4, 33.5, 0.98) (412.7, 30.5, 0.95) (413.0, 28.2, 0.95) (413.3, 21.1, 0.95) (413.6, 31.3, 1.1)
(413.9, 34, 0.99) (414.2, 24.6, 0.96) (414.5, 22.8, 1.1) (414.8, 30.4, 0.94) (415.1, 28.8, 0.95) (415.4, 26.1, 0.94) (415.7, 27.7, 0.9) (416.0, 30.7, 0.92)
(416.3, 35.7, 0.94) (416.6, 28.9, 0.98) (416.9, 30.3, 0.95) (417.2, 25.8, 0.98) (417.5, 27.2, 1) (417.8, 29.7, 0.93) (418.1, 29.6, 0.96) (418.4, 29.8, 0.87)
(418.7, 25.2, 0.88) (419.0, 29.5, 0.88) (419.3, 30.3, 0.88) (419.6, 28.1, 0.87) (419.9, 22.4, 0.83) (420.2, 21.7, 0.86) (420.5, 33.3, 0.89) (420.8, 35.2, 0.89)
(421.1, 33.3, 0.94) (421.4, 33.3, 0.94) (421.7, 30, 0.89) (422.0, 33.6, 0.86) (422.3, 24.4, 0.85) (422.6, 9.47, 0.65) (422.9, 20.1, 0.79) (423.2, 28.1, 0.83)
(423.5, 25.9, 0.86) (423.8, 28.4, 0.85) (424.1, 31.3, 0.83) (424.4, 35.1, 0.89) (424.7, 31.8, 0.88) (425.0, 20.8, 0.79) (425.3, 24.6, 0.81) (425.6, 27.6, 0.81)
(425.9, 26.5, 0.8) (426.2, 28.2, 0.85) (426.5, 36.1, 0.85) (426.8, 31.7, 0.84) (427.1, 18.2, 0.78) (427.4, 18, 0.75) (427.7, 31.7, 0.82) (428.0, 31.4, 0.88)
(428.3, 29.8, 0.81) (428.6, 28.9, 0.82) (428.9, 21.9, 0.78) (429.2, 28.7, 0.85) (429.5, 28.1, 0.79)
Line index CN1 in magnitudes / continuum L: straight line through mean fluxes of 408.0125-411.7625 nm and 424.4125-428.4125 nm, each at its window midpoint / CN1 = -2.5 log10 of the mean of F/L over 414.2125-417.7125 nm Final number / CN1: 0.06 mag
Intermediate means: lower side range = 31.7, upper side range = 27.7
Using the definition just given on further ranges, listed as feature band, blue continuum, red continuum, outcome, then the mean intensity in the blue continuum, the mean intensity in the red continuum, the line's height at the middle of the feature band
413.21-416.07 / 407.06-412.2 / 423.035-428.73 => 0.07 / 30.3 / 28.1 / 29.6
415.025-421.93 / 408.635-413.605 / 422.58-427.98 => -0.02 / 30.7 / 26.8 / 28.7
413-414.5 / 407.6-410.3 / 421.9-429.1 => 0.10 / 31.3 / 26.8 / 30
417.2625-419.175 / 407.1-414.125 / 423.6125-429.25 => 0.03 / 30.1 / 27.9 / 29.1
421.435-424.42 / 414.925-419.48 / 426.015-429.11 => 0.07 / 29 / 27.6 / 28.2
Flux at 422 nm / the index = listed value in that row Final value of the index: 33.6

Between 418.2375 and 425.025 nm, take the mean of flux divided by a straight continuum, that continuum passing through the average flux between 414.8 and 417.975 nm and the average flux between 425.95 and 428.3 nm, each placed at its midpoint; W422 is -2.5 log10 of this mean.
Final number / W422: 0.022 mag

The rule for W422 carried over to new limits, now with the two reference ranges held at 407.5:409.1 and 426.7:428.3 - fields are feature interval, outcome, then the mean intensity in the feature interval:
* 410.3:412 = 0.00 mag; 30.9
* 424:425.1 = -0.11 mag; 30.1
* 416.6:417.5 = 0.05 mag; 28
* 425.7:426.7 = -0.13 mag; 30.2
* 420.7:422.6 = -0.07 mag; 29.8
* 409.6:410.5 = 0.12 mag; 27.9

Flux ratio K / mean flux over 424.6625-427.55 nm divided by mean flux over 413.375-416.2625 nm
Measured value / 0.91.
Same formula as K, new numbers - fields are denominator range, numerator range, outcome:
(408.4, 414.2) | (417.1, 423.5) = 0.90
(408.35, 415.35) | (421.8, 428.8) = 0.90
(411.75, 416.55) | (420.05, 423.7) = 0.94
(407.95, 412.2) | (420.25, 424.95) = 0.91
